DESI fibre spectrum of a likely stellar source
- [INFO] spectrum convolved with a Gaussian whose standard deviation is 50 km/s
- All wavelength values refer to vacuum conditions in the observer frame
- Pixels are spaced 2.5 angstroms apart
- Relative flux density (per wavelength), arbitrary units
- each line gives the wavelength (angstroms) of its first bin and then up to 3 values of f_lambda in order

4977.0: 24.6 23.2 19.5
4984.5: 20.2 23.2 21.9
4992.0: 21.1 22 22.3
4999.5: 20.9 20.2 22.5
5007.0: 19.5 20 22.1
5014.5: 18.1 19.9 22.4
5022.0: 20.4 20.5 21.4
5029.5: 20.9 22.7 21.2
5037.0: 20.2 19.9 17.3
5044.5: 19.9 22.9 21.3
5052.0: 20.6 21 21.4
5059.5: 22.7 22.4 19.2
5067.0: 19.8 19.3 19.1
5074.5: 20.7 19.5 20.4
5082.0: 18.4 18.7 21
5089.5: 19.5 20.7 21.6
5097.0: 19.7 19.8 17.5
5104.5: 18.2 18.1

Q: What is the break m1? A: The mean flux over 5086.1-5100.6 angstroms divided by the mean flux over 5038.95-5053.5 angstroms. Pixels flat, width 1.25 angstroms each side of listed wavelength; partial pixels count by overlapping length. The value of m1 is 1.00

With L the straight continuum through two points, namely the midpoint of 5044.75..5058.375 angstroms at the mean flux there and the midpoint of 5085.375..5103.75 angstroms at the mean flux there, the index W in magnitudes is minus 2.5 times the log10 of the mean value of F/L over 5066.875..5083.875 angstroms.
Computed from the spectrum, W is 0.053 mag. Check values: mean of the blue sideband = 21.3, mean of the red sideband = 19.9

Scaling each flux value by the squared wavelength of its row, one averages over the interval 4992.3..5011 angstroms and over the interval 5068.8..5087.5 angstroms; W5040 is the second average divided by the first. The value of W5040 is 0.96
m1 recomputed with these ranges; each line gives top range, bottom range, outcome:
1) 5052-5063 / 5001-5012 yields 1.05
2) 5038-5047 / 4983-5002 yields 0.91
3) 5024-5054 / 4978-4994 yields 0.96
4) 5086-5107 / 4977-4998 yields 0.90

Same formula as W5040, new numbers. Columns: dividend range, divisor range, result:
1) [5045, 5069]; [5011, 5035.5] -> 1.02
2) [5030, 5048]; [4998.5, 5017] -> 1.02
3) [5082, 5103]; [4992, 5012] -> 0.97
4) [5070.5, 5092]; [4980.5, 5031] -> 0.97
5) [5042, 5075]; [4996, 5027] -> 1.01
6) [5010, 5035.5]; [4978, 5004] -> 0.99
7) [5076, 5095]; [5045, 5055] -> 0.95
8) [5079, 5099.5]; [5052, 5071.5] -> 0.97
